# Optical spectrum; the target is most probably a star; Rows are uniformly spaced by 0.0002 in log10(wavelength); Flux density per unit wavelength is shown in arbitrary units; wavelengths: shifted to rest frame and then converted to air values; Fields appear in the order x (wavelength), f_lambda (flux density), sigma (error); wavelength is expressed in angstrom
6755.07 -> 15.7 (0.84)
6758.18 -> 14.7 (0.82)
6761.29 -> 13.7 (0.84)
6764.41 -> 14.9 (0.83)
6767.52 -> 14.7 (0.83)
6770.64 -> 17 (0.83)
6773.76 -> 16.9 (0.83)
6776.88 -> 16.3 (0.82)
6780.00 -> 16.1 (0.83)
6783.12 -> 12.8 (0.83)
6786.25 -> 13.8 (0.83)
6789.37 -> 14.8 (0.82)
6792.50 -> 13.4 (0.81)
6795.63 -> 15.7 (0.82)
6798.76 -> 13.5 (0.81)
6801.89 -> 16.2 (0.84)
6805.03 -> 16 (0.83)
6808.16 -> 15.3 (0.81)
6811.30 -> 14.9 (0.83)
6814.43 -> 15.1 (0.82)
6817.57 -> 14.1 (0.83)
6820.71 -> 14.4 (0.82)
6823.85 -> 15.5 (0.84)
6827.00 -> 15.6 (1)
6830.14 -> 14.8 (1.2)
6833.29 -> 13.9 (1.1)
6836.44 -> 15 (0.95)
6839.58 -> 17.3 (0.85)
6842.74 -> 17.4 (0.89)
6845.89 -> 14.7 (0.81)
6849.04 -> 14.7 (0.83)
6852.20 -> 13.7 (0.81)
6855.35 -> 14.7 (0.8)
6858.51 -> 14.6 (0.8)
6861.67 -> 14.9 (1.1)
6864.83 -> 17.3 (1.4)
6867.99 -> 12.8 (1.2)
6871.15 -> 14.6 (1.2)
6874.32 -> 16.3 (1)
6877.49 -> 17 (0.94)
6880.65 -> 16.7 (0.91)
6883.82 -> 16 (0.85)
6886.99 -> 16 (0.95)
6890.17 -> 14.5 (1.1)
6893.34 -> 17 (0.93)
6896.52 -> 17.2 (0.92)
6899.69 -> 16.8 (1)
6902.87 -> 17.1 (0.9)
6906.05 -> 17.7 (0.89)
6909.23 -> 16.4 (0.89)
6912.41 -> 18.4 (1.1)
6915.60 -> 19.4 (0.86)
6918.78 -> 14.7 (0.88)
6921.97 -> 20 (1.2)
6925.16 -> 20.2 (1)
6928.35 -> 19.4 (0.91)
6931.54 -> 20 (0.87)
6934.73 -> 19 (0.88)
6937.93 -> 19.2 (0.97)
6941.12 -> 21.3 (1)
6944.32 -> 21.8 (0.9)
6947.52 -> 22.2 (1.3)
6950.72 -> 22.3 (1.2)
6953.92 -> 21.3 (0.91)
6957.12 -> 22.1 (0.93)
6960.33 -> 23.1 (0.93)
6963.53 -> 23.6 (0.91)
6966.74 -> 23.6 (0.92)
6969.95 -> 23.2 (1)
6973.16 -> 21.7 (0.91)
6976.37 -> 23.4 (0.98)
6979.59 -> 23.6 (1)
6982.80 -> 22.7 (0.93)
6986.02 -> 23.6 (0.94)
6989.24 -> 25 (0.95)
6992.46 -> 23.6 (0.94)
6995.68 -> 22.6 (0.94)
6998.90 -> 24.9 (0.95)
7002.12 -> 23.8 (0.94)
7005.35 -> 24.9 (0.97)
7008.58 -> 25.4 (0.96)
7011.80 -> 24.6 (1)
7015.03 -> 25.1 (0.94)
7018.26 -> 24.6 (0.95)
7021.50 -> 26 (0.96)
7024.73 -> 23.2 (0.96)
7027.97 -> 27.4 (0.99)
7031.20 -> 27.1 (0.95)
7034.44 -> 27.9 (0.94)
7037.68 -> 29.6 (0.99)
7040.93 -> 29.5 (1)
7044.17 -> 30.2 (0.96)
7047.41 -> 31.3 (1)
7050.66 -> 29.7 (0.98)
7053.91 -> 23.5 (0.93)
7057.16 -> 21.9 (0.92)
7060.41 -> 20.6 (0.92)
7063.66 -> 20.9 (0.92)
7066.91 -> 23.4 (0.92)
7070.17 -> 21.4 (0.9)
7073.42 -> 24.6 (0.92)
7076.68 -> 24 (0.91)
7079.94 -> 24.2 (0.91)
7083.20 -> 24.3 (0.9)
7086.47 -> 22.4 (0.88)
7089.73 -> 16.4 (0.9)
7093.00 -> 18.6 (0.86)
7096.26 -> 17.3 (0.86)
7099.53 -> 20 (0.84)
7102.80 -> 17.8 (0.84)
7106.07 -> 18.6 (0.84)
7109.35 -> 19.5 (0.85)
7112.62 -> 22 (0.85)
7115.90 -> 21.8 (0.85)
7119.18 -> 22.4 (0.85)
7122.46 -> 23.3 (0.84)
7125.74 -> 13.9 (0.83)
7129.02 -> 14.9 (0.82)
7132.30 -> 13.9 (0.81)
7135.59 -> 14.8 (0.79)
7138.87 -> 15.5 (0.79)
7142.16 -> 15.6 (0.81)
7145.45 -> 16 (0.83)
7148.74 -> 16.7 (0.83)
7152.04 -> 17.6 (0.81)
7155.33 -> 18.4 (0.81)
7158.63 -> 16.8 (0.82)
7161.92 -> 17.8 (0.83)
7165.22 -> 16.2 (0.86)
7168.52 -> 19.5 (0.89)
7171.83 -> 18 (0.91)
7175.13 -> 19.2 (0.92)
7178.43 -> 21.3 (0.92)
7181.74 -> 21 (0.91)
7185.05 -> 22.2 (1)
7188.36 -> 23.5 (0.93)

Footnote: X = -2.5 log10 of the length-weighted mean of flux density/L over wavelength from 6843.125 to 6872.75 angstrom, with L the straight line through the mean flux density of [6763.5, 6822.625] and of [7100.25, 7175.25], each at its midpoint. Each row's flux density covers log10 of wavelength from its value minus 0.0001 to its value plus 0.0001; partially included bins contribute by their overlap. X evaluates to 0.06 mag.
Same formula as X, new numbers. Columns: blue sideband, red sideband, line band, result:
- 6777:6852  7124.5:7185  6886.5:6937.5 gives -0.14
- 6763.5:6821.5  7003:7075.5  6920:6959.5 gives 0.03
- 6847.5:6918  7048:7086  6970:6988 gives -0.15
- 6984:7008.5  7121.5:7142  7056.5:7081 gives -0.15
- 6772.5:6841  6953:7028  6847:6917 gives 0.16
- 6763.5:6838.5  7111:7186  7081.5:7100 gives -0.13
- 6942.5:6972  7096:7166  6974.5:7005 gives -0.10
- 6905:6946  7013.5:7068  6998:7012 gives -0.04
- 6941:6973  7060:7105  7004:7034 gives -0.17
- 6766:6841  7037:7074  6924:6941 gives 0.04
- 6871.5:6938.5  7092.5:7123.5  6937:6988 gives -0.23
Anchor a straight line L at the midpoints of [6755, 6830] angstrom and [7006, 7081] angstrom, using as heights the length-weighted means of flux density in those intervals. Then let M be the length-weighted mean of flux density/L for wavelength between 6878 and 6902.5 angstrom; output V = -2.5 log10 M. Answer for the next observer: 0.17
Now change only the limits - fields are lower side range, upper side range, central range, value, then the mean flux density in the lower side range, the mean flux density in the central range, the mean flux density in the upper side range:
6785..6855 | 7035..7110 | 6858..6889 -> 0.07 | 15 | 15.6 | 23.1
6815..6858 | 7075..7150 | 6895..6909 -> -0.08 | 15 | 17.1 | 18.9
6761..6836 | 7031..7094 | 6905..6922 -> 0.09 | 15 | 17.6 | 24.6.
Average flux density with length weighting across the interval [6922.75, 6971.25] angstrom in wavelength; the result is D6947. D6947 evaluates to 21.5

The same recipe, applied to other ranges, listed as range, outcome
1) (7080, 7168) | 18.3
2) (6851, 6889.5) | 15.4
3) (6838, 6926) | 16.3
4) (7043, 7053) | 29.9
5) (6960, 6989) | 23.3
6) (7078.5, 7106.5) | 20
